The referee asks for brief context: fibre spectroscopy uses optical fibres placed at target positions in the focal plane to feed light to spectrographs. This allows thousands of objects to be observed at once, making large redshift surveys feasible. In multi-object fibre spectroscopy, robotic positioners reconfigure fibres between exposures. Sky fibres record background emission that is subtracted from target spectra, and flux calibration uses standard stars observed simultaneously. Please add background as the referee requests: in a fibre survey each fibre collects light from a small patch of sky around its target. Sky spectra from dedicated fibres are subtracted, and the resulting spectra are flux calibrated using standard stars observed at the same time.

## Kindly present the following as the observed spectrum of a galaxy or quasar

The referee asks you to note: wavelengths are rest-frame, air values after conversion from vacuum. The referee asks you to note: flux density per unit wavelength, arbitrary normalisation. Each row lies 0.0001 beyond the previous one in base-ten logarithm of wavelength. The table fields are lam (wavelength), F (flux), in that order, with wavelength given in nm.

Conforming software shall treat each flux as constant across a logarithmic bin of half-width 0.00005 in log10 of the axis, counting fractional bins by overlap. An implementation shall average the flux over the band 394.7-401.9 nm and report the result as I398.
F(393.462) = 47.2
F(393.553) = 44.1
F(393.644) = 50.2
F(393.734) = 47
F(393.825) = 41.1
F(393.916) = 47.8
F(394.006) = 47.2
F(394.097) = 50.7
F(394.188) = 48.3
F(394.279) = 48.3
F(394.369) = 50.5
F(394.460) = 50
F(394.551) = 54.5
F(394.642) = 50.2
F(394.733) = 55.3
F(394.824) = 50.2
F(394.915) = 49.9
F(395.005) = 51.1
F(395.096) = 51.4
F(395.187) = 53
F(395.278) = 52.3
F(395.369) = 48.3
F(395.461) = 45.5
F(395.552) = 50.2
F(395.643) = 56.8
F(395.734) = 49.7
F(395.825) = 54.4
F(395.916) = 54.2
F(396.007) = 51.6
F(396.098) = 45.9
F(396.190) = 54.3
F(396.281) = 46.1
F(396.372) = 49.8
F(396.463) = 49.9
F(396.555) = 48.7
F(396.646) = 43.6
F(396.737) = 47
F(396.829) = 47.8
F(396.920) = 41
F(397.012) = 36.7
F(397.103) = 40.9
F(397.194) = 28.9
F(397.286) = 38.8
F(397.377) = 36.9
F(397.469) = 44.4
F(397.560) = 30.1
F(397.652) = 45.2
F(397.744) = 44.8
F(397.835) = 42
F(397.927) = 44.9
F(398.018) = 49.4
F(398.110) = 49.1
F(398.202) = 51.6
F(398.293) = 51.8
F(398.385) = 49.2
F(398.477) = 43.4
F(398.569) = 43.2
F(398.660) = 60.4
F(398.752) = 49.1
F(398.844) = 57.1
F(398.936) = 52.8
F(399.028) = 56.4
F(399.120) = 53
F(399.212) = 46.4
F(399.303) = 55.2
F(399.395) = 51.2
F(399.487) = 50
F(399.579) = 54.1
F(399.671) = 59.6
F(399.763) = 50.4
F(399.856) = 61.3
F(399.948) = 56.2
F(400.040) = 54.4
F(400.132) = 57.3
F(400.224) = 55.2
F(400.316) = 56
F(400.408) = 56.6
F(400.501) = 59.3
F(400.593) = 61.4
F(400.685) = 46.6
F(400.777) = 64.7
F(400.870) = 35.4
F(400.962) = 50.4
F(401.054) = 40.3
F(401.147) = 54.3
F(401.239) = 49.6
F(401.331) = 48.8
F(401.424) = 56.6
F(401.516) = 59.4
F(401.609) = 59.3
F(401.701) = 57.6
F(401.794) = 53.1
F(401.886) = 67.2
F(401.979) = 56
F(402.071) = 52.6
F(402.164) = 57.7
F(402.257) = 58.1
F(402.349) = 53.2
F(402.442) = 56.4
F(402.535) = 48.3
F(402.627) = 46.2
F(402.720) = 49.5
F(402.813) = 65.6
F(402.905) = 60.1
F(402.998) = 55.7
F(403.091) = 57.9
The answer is 50.3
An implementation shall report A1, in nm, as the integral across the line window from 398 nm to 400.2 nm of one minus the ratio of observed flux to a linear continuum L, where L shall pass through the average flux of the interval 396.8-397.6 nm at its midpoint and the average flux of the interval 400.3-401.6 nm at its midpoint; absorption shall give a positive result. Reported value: -0.34 nm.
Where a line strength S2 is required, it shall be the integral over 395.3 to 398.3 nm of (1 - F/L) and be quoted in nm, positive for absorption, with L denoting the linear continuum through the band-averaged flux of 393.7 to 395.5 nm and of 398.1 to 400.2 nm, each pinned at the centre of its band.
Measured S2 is 0.30 nm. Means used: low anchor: 49.6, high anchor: 52.8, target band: 46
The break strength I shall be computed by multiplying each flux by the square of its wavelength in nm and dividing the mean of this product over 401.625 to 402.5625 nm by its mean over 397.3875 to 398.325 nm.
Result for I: 1.28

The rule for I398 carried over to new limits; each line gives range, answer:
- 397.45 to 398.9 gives 47.3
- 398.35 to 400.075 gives 52.8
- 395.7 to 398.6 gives 45.5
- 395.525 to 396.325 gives 51.5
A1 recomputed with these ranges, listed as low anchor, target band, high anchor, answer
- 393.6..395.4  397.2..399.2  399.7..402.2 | 0.22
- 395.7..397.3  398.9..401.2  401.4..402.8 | -0.06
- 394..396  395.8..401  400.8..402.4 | 0.30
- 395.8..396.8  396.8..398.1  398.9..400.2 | 0.26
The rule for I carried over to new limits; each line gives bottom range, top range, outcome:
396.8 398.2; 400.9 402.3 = 1.34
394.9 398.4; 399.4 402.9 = 1.19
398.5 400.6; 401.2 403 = 1.03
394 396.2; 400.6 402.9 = 1.09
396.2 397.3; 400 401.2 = 1.24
